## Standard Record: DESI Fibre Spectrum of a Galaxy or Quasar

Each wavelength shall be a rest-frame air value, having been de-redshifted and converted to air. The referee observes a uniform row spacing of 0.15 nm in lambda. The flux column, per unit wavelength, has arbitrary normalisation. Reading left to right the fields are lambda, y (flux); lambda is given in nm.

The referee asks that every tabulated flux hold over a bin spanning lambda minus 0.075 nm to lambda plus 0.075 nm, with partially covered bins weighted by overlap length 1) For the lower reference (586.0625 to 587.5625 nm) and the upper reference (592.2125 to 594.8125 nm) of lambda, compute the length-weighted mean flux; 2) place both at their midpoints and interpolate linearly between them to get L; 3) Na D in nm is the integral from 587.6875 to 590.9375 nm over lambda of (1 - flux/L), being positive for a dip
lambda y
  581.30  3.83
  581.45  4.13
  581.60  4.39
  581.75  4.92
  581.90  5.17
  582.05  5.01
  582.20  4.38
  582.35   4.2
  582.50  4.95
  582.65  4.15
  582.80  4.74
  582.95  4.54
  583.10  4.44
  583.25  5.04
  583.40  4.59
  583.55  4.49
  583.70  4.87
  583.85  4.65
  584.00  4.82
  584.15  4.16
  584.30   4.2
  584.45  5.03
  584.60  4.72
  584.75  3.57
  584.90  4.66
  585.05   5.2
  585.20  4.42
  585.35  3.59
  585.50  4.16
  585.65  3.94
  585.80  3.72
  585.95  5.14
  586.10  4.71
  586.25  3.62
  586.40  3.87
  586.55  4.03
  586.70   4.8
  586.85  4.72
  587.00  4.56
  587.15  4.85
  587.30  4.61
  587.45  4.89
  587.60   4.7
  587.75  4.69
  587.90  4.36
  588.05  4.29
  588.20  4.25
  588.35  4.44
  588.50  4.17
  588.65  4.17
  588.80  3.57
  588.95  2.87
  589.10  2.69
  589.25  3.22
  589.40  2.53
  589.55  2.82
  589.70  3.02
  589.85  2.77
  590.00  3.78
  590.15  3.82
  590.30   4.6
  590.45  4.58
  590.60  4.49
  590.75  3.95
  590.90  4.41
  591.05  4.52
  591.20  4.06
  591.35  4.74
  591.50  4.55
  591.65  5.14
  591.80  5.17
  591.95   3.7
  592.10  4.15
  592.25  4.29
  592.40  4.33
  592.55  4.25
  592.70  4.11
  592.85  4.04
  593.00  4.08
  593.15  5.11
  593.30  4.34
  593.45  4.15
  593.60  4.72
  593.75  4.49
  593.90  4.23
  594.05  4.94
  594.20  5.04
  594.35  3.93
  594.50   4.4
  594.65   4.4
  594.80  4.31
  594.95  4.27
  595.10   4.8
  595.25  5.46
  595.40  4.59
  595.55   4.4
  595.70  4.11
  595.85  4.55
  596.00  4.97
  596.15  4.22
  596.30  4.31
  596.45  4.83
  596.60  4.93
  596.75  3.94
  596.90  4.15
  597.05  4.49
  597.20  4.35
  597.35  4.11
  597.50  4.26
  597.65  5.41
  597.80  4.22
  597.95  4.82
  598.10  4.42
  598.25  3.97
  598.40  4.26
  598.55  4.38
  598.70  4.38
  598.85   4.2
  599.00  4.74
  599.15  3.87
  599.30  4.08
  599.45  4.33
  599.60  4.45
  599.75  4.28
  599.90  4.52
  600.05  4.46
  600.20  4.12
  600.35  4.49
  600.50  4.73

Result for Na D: 0.48 nm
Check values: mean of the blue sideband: 4.47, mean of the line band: 3.78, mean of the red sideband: 4.4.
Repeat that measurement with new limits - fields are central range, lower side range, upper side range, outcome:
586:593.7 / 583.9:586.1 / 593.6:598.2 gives 0.485 nm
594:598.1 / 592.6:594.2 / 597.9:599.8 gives -0.130 nm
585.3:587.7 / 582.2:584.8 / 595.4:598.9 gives 0.073 nm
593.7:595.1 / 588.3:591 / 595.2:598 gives -0.071 nm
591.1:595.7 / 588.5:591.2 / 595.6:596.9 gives -0.411 nm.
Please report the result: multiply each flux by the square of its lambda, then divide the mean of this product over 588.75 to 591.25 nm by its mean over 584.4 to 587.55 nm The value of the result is 0.83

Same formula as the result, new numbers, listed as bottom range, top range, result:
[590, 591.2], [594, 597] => 1.07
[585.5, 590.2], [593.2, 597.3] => 1.16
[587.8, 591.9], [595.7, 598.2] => 1.16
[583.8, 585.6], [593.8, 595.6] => 1.07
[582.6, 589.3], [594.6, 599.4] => 1.06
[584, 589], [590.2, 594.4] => 1.04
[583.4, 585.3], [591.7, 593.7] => 0.98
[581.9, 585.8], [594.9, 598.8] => 1.04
